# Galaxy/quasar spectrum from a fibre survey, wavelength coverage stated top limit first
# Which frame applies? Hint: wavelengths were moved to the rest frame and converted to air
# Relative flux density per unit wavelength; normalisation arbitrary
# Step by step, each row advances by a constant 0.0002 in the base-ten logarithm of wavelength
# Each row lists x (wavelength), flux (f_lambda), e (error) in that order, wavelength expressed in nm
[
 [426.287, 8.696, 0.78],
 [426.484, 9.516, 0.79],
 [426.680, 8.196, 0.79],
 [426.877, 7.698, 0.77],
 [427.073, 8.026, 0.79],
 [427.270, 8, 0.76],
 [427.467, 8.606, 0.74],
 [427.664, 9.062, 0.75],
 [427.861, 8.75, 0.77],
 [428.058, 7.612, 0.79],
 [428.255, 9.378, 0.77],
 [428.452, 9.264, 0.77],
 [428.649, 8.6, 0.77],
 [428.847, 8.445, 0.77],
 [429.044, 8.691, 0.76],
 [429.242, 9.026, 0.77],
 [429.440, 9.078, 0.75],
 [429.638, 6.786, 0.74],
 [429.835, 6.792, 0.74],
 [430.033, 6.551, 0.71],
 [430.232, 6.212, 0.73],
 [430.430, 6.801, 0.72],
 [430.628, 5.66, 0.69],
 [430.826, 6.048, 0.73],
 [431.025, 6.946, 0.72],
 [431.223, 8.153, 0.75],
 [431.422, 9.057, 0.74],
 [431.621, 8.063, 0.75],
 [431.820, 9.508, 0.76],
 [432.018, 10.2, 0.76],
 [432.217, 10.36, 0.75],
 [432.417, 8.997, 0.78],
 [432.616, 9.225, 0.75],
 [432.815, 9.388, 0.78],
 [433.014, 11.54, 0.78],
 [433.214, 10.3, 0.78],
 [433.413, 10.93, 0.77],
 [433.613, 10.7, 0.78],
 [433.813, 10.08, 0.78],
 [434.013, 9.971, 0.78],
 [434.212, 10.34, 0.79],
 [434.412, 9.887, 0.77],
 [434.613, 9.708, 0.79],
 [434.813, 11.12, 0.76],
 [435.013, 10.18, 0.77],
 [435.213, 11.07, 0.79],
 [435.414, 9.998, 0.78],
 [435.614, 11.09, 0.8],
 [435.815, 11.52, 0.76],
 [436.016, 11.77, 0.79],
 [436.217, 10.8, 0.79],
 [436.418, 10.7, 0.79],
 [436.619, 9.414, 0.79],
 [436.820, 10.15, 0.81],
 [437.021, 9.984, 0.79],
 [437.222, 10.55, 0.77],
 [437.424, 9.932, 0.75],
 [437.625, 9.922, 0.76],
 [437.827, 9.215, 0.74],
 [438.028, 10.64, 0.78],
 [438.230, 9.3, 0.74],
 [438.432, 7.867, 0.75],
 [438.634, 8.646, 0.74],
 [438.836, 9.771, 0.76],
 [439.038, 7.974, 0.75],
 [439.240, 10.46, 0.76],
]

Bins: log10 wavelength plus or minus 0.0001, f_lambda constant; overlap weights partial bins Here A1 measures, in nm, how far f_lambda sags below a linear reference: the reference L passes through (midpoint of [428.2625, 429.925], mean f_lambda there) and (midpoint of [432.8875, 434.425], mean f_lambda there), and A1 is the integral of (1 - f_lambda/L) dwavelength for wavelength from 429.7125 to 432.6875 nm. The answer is 0.48 nm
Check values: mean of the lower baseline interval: 8.4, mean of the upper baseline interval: 10.5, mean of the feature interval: 7.89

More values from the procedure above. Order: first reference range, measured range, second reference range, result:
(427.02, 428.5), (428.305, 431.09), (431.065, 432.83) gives 0.41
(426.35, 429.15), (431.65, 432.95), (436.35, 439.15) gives -0.08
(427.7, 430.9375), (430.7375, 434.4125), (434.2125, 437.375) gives -0.12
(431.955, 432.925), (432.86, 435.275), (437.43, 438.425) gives -0.21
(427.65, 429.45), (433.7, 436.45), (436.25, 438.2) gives -0.24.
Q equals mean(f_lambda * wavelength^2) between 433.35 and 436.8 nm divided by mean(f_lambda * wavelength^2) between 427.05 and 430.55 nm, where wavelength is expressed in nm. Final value 1.34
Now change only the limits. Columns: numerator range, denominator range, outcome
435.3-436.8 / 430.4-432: 1.42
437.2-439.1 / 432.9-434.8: 0.92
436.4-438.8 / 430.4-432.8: 1.19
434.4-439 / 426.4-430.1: 1.26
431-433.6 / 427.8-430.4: 1.21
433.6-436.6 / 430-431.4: 1.59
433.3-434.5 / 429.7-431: 1.64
